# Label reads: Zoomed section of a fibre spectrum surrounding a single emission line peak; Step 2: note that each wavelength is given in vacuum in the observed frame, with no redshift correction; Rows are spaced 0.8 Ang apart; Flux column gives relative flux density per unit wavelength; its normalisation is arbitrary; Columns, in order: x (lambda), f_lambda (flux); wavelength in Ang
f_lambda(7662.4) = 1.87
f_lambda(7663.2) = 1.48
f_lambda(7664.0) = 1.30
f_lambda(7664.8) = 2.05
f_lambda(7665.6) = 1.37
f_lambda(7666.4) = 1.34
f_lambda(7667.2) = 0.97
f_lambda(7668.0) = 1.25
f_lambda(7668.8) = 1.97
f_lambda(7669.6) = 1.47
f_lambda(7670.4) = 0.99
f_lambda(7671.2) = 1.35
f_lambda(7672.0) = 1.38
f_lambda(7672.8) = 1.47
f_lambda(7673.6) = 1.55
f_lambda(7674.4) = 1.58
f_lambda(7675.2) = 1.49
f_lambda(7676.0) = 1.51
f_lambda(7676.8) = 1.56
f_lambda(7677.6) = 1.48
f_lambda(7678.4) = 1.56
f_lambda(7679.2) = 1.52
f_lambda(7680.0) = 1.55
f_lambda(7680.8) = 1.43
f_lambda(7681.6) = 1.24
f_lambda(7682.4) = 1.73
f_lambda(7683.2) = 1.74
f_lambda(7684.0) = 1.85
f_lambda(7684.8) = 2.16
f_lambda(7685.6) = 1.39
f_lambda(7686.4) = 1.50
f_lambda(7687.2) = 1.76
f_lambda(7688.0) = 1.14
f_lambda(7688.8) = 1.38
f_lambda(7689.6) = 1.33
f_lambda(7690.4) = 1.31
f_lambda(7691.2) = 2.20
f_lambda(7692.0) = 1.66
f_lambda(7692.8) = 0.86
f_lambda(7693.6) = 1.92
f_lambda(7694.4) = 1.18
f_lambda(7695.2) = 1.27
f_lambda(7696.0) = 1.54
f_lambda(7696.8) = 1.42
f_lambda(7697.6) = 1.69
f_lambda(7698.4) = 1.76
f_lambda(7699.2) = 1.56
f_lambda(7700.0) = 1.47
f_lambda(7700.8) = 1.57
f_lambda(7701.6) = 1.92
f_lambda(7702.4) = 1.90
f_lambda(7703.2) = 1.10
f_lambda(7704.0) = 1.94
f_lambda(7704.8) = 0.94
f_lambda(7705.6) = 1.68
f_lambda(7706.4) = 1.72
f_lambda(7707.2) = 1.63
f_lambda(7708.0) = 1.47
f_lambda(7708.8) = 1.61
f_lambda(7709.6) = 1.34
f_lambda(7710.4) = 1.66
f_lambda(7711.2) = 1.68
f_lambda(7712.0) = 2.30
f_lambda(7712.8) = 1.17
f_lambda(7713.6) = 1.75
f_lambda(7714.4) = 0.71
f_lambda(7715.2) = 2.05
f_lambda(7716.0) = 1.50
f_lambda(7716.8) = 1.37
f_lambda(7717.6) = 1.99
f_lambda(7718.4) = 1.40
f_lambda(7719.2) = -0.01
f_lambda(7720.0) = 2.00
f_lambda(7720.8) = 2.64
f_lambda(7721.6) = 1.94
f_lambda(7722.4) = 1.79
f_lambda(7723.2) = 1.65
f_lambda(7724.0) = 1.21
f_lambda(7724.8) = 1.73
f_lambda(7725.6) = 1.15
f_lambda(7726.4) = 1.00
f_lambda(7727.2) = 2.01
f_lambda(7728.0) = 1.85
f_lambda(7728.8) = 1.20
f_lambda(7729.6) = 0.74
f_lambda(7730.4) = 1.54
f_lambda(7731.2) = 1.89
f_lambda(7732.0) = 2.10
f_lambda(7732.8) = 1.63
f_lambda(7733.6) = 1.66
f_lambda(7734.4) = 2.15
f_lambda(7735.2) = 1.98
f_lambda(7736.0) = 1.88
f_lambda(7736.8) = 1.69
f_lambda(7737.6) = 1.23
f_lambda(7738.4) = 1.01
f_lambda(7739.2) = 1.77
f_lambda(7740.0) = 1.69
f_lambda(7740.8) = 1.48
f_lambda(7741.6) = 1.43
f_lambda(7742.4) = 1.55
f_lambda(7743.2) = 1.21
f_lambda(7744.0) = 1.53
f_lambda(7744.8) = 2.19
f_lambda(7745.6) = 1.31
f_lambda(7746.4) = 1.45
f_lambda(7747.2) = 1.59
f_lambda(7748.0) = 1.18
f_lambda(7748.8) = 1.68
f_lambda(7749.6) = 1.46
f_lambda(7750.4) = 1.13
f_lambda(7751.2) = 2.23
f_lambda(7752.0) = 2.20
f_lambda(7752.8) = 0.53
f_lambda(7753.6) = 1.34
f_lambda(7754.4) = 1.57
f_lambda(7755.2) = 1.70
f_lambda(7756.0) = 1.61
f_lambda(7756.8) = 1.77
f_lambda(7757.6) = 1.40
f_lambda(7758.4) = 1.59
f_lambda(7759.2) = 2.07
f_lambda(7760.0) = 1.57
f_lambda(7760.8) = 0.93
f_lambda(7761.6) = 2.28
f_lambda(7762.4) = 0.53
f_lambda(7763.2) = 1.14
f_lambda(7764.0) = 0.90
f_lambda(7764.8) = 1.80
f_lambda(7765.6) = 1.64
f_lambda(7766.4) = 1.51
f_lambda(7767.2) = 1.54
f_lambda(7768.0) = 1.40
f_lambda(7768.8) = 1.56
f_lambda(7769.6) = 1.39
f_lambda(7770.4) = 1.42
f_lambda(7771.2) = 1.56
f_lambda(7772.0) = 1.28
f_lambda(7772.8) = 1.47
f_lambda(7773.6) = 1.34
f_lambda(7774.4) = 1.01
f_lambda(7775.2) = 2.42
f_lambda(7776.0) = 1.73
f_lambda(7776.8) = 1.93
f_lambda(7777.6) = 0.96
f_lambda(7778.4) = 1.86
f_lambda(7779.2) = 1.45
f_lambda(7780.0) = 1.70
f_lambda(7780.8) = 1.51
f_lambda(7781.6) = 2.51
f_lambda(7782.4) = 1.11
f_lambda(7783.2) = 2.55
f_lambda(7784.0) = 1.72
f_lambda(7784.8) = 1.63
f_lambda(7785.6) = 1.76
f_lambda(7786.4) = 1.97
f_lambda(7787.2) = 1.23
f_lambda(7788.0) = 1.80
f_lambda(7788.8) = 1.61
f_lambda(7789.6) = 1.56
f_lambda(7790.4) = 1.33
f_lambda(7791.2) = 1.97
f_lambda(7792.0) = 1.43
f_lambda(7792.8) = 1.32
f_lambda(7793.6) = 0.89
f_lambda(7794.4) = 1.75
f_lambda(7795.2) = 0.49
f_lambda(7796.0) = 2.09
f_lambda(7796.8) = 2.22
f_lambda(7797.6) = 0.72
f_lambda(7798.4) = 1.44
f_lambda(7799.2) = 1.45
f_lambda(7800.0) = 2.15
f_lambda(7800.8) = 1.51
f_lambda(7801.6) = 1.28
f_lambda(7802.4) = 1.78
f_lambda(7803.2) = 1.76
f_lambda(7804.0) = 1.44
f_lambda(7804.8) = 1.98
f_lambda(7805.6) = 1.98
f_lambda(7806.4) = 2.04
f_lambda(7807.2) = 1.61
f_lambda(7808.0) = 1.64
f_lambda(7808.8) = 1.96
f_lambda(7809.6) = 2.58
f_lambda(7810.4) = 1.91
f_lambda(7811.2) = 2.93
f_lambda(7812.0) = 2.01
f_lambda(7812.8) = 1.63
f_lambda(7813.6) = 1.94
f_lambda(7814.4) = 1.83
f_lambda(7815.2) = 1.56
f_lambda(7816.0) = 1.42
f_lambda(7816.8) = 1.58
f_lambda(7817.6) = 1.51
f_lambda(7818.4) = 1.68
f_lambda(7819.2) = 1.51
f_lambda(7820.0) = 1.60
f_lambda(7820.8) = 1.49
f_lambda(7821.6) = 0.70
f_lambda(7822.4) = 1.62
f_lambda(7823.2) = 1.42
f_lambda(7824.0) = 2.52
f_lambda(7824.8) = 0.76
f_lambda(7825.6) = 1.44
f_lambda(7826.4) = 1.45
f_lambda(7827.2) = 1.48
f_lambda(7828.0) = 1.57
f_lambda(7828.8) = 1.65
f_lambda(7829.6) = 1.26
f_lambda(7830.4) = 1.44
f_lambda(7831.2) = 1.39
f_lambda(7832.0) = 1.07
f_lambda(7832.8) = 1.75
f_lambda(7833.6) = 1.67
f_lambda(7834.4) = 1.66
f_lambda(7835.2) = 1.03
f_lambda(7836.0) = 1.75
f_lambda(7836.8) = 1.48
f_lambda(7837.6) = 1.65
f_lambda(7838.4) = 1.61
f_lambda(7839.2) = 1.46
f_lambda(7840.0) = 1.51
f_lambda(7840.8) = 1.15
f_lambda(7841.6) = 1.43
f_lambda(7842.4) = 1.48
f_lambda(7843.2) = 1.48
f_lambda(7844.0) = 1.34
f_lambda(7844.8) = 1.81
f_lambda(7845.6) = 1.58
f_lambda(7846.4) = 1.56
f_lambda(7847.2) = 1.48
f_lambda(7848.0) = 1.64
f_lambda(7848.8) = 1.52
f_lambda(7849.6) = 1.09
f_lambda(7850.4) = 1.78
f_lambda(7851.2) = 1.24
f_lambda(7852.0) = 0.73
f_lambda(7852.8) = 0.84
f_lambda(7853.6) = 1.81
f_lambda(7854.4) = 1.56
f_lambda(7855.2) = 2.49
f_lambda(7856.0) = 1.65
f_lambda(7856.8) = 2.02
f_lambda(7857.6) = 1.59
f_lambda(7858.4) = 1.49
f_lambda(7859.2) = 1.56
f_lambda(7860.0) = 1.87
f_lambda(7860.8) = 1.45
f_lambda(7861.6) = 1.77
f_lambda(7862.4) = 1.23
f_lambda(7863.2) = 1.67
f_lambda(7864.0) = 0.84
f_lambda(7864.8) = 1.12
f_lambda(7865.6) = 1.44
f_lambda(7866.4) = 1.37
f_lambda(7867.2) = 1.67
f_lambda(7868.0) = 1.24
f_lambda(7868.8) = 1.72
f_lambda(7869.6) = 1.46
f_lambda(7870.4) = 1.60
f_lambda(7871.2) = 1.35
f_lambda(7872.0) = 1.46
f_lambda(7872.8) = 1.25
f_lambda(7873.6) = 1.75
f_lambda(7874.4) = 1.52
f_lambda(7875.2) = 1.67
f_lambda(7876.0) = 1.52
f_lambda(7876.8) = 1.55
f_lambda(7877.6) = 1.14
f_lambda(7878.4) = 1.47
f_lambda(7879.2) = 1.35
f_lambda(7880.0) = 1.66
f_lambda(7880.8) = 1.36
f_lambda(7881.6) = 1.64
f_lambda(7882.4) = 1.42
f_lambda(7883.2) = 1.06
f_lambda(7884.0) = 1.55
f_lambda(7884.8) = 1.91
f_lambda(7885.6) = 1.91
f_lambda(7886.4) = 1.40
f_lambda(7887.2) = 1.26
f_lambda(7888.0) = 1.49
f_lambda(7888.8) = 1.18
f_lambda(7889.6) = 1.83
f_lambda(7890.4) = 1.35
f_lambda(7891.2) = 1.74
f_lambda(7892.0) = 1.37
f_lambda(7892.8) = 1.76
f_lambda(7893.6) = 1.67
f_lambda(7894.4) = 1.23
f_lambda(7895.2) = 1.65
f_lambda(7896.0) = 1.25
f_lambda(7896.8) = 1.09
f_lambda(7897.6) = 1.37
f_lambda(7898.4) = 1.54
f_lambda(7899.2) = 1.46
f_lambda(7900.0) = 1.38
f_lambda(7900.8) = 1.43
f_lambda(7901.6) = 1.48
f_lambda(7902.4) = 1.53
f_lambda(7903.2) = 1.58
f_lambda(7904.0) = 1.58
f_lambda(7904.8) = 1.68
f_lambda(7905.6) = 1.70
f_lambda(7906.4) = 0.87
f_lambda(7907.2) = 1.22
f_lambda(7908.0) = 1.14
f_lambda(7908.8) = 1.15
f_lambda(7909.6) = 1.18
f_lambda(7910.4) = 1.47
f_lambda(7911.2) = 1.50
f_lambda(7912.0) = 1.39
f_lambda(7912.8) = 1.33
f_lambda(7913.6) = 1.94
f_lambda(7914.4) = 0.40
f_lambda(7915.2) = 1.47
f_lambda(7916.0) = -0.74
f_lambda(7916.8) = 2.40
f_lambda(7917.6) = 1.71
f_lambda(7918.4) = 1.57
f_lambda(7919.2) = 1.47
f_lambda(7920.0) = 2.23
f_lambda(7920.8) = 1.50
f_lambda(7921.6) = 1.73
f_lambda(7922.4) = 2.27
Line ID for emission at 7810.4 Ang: [O III]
